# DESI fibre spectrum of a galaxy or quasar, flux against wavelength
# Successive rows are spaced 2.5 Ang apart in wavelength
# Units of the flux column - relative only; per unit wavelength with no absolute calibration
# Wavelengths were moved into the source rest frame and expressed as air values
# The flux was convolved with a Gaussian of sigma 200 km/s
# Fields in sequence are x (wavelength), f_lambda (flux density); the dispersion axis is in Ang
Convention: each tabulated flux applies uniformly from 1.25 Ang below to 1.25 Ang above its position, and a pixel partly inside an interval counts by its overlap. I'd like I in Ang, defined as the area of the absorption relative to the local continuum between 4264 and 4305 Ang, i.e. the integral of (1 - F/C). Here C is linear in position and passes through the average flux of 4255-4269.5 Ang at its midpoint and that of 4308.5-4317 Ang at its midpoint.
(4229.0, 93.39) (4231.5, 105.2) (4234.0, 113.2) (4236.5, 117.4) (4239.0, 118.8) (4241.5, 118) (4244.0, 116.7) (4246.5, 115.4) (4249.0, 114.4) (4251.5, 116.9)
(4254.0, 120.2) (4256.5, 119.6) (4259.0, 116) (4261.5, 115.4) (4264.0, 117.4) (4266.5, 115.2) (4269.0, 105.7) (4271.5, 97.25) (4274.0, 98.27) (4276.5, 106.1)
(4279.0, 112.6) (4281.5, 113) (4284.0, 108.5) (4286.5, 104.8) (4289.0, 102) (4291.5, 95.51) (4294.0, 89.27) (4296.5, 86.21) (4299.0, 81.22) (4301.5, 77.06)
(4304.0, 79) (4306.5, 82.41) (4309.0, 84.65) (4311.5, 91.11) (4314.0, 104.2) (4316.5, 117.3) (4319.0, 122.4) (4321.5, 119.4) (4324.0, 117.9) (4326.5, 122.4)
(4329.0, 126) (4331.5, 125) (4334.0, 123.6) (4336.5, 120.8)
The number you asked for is 3.6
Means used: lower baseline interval 115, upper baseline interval 99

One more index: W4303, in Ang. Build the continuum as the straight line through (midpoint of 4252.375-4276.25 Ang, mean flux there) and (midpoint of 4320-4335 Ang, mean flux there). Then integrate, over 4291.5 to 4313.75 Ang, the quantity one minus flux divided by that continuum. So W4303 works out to 6.15 Ang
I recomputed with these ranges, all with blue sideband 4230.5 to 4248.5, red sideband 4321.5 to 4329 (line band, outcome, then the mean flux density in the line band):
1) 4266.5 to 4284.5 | 1.70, 106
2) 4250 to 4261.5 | -0.16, 118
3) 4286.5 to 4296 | 1.81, 96.1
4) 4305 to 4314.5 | 2.43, 89.2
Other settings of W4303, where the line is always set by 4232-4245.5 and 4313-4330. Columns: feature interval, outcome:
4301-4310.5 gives 3.0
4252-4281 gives 1.4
